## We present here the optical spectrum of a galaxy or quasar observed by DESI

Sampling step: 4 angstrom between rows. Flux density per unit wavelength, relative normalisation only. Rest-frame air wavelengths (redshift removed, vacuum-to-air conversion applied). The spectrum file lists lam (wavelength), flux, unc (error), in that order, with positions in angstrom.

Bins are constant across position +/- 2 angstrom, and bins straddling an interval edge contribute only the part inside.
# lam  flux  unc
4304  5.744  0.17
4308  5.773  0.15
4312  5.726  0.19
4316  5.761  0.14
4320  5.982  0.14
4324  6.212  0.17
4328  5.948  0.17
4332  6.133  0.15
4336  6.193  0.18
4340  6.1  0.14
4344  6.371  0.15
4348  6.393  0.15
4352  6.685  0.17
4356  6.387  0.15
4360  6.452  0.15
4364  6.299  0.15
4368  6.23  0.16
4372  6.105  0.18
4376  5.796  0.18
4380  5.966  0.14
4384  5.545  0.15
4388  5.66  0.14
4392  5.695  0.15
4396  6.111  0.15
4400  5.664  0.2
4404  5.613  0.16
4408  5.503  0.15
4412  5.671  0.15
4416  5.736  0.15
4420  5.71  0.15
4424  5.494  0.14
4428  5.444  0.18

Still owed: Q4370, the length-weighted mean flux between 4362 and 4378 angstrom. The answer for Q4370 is 6.11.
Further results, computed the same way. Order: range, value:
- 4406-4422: 5.65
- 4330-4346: 6.2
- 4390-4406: 5.77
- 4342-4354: 6.48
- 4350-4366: 6.46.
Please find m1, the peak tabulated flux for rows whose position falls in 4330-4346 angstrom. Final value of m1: 6.371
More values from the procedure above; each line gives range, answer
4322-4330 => 6.212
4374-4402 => 6.111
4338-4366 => 6.685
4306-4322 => 5.982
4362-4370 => 6.299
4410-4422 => 5.736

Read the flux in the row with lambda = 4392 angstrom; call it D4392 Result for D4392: 5.695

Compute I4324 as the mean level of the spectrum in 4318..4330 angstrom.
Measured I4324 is 6.05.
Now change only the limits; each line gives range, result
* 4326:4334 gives 6.04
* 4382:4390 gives 5.6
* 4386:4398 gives 5.82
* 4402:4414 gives 5.6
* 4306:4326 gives 5.89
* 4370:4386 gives 5.85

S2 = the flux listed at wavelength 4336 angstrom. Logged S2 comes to 6.193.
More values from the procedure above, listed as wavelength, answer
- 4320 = 5.982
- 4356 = 6.387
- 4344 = 6.371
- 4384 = 5.545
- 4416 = 5.736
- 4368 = 6.23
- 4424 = 5.494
